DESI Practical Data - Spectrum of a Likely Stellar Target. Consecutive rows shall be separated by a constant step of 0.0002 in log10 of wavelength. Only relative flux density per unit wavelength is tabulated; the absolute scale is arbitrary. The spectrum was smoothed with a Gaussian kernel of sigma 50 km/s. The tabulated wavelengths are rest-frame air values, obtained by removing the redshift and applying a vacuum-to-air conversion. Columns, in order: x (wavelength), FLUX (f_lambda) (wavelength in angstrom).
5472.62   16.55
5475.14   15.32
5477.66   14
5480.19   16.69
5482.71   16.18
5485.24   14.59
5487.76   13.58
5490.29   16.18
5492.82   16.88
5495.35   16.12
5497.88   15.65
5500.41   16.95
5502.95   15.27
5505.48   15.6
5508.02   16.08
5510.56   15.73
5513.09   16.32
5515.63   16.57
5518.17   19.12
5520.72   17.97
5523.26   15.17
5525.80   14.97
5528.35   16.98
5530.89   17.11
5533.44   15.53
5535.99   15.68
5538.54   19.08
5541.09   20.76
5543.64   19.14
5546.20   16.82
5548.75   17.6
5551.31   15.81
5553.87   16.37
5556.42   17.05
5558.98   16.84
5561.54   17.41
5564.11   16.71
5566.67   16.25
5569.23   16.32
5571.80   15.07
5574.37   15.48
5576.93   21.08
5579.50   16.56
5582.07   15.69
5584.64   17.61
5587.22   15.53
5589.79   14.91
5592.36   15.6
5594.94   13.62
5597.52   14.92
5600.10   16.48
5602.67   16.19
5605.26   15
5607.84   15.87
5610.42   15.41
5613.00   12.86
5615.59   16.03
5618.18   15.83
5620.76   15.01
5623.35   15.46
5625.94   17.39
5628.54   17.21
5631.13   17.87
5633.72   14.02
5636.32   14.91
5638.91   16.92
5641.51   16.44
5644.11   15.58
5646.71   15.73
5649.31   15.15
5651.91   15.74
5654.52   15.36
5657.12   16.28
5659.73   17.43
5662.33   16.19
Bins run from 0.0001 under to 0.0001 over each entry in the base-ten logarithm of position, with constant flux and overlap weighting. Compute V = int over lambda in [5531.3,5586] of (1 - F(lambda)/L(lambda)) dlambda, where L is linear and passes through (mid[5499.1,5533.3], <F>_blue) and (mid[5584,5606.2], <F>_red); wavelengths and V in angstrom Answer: -4.0 angstrom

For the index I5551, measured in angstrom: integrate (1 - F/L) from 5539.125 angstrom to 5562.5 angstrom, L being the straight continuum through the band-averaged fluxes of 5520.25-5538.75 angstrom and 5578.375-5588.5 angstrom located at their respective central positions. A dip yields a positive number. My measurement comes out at -1.76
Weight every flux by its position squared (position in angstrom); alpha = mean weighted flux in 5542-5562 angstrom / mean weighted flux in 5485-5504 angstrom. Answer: 1.12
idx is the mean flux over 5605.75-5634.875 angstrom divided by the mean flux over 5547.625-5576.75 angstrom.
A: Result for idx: 0.95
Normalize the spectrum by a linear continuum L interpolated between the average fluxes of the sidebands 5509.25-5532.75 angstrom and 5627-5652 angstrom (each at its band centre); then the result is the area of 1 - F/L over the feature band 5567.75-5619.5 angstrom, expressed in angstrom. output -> 1.38 angstrom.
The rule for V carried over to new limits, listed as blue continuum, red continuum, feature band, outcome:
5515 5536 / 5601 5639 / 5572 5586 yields -0.87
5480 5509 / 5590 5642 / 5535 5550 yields -2.39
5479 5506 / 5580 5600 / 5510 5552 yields -3.85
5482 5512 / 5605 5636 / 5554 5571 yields -1.08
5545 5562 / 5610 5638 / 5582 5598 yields 0.80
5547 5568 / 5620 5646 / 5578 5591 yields 0.29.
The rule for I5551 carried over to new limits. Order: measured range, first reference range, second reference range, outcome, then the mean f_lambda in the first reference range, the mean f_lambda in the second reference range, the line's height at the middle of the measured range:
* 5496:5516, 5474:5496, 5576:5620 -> -0.6 angstrom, 15.5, 15.8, 15.5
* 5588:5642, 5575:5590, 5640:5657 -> 2.5 angstrom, 17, 15.7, 16.4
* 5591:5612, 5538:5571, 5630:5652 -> 1.5 angstrom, 17.3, 15.8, 16.5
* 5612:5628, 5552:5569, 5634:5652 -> 0.4 angstrom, 16.7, 15.7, 16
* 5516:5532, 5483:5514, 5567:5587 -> -0.8 angstrom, 15.8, 16.7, 16.1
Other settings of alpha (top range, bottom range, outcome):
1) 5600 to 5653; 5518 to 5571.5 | 0.95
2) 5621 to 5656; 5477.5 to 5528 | 1.04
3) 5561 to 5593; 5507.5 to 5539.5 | 1.01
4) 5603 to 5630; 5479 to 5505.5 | 1.04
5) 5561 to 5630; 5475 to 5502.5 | 1.06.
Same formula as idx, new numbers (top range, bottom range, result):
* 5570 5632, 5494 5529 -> 0.98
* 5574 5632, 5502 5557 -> 0.95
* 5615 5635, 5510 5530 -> 0.97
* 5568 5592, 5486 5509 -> 1.04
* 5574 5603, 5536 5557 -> 0.91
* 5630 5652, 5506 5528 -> 0.96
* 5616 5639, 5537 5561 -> 0.91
